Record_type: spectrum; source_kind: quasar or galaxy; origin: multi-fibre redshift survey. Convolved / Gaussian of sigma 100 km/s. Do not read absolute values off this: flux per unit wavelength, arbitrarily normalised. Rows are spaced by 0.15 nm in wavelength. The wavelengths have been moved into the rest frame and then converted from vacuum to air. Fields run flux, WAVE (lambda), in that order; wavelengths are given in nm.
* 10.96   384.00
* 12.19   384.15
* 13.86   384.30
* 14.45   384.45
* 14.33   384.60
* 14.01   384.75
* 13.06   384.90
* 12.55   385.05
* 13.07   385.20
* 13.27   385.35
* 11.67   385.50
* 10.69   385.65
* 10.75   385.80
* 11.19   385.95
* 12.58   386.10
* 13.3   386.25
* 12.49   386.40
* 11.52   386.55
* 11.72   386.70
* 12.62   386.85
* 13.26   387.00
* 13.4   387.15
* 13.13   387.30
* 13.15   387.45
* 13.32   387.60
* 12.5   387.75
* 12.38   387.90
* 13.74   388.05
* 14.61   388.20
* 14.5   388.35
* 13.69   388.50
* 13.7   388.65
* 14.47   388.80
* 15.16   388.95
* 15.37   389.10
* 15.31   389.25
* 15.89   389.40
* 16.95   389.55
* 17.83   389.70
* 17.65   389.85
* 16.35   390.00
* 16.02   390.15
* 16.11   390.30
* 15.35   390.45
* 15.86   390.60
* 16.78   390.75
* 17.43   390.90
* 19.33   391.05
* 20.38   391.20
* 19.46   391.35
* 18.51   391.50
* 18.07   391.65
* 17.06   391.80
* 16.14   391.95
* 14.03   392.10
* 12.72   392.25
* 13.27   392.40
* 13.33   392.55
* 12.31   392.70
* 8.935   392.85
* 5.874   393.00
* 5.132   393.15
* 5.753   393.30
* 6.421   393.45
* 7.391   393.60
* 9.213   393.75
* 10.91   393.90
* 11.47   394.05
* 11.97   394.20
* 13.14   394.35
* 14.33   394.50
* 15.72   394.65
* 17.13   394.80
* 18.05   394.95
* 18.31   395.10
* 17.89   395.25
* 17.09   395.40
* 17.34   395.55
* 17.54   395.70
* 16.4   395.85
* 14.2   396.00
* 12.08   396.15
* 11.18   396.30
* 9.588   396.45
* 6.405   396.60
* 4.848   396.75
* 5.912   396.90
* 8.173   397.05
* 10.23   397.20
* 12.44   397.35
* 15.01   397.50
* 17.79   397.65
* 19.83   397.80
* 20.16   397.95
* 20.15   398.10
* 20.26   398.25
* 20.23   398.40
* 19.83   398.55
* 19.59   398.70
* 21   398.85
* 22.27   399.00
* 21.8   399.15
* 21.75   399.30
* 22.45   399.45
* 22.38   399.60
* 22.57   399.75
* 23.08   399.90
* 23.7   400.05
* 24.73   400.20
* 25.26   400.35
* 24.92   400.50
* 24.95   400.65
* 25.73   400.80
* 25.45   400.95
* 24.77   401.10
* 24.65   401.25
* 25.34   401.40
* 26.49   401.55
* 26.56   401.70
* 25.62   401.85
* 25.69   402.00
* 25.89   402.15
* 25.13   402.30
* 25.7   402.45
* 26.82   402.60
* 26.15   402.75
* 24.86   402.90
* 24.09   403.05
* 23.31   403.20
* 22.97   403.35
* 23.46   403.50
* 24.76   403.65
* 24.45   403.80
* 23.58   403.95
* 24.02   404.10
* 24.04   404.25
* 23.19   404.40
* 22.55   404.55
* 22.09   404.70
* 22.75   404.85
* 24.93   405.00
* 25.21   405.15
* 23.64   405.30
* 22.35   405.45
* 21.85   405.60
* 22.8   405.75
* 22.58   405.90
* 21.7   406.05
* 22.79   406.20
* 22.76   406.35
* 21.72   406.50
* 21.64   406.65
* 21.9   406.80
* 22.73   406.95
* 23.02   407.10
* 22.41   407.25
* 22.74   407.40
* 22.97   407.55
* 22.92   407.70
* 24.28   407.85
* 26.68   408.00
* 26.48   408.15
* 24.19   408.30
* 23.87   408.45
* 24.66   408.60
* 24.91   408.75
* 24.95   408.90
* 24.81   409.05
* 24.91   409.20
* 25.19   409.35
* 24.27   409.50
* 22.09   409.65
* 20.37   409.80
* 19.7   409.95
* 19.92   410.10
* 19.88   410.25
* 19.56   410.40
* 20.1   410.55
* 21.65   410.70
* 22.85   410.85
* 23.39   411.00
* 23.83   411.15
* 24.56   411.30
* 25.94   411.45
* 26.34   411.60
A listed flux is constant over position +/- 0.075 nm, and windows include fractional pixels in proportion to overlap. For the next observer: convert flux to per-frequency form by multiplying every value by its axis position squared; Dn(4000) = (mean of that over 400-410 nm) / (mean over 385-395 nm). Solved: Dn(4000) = 1.89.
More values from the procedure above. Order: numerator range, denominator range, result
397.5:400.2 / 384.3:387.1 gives 1.78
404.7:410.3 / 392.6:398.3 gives 1.92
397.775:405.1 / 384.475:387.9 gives 2.02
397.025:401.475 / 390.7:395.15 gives 1.61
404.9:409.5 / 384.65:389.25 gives 2.00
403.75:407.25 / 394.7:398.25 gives 1.67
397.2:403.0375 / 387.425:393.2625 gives 1.62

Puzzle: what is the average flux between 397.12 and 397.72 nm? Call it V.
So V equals 13.8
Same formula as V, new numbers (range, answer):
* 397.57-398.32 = 19.6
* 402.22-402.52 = 25.4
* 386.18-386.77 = 12.3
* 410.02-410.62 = 19.9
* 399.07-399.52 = 22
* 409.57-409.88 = 21.3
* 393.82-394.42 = 11.8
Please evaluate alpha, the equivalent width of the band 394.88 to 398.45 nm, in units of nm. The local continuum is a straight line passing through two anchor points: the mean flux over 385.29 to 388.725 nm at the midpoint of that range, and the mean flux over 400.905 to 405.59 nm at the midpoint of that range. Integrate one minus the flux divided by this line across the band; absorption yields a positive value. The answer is 0.93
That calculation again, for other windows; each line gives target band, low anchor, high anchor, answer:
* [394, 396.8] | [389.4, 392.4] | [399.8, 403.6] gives 0.85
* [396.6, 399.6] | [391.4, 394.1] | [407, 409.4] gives -0.14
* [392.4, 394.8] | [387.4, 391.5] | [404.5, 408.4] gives 0.98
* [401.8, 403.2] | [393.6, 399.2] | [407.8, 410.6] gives -0.48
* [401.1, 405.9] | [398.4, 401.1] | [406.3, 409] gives -0.22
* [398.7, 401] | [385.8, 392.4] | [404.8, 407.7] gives -0.40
